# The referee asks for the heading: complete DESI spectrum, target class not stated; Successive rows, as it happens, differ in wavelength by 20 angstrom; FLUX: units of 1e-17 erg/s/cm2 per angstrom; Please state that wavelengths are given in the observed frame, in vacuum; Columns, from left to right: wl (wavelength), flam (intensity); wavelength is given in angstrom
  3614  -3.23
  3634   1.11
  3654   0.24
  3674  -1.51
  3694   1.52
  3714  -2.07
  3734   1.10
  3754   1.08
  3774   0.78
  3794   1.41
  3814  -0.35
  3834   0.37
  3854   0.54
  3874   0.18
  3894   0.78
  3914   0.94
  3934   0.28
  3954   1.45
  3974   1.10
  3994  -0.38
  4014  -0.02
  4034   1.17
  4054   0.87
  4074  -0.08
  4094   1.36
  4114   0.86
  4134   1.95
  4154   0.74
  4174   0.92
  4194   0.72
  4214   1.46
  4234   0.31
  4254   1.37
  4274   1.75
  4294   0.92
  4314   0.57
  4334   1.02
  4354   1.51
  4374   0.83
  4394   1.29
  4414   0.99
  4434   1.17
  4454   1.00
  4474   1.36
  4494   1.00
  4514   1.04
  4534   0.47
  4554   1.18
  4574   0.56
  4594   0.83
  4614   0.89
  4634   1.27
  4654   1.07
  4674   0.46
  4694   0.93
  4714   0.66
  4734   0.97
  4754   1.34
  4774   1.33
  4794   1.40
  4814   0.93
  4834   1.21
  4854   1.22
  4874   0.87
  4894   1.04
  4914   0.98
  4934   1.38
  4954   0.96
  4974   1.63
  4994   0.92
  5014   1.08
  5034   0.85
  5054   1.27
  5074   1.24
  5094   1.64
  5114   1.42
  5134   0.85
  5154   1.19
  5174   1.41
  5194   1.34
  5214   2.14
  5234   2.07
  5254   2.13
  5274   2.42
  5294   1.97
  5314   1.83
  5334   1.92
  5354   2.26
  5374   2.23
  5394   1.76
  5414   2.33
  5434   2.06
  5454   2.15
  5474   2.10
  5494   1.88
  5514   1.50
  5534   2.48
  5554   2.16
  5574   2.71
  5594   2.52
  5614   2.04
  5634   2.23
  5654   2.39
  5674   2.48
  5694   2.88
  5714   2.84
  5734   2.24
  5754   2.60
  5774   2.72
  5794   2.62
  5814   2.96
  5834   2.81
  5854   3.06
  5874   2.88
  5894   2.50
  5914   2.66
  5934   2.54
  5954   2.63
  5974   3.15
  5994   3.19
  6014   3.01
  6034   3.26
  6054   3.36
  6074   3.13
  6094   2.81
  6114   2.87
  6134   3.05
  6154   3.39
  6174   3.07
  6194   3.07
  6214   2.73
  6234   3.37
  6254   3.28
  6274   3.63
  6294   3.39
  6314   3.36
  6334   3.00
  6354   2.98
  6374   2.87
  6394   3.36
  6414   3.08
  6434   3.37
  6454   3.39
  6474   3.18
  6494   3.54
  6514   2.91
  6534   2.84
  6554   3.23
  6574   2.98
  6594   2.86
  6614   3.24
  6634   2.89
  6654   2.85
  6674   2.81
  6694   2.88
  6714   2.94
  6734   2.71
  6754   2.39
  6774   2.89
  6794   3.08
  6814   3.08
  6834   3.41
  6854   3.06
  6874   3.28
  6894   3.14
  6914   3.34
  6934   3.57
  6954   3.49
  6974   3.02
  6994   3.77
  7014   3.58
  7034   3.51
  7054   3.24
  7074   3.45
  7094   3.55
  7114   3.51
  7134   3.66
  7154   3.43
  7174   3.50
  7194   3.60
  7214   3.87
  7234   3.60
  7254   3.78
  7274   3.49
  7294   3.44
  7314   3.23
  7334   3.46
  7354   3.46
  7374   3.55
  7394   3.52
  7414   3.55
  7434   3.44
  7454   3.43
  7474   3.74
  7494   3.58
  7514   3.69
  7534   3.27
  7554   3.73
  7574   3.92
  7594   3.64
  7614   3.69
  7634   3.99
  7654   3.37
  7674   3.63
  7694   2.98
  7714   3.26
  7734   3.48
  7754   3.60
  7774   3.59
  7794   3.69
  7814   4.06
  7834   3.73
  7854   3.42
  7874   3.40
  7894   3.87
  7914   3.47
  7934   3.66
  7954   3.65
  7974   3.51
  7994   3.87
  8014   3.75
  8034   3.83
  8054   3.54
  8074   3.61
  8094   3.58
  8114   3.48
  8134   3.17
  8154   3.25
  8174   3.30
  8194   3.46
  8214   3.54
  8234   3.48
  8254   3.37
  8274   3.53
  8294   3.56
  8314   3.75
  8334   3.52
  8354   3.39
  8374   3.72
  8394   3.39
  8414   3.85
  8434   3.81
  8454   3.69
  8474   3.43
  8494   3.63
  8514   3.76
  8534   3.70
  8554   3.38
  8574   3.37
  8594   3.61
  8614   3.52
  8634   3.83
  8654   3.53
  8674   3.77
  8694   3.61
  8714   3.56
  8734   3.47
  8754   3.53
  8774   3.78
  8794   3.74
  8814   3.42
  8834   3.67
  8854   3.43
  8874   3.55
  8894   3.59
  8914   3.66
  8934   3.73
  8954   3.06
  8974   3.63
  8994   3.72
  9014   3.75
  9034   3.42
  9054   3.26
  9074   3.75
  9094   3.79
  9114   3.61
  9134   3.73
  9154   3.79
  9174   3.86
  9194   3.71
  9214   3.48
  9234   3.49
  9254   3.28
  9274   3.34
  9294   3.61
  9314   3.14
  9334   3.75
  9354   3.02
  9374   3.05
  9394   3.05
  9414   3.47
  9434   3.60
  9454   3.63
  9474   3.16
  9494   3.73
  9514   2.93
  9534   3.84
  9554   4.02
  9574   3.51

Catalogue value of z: 0.305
